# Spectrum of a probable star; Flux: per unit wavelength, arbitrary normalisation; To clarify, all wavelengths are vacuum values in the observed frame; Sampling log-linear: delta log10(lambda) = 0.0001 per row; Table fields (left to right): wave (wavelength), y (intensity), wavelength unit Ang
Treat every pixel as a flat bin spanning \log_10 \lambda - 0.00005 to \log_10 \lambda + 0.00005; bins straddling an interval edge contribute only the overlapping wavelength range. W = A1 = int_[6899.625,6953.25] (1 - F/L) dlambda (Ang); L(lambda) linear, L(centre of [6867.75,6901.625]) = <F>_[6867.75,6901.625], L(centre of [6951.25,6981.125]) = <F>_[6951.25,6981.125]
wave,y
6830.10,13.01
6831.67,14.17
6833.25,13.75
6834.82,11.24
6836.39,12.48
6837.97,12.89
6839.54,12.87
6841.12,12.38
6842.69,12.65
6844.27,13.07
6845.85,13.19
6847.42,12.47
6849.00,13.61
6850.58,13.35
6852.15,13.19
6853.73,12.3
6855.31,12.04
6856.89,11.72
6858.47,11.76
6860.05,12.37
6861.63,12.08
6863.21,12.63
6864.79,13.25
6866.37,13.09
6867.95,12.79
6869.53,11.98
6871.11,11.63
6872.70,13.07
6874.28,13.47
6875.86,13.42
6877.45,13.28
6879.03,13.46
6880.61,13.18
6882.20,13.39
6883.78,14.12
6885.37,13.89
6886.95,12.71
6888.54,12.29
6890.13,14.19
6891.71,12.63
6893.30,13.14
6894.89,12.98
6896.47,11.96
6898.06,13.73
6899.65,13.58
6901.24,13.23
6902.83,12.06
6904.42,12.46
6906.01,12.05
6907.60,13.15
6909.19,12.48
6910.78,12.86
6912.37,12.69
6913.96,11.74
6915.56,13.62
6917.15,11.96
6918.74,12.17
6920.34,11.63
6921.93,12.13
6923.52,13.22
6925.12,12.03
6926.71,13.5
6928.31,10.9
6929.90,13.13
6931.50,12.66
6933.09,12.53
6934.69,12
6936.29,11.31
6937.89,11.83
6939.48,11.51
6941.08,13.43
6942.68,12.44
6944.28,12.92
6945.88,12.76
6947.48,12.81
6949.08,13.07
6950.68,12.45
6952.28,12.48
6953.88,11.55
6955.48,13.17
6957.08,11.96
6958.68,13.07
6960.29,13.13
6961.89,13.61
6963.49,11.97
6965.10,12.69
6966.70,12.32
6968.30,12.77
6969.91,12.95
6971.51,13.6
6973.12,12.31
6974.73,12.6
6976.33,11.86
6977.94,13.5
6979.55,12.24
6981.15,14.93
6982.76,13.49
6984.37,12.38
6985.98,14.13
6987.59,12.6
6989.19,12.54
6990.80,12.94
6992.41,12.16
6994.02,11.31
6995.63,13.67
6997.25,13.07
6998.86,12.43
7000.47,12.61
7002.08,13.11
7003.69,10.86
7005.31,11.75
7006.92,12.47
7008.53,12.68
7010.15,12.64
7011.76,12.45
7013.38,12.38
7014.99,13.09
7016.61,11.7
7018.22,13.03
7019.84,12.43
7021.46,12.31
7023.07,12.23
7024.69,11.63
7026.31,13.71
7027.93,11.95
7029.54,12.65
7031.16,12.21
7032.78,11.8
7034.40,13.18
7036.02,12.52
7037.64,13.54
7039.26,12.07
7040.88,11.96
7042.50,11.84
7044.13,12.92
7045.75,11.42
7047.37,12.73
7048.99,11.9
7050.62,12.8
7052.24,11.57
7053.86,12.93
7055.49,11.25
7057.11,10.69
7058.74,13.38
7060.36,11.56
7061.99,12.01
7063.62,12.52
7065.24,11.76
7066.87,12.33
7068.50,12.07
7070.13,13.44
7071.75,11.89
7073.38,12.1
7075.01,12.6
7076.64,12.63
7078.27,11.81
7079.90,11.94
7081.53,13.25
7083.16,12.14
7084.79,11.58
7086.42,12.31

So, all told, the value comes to 1.78 Ang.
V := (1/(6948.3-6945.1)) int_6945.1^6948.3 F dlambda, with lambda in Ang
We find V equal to 12.8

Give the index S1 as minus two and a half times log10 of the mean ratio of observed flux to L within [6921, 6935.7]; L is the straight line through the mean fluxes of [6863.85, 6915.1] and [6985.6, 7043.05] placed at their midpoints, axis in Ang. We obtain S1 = 0.03 mag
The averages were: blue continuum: 12.9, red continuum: 12.5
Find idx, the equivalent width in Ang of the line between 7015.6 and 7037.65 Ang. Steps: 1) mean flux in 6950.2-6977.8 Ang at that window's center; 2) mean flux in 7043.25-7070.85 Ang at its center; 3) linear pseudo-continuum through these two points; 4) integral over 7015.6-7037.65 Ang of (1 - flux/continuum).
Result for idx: -0.2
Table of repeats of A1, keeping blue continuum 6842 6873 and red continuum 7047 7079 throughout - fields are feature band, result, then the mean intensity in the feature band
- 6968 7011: -1.3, 12.7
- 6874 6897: -1.2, 13.2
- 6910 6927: 0.0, 12.5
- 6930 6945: 0.1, 12.3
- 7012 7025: -0.1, 12.4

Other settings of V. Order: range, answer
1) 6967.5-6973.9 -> 12.9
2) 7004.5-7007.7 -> 12.1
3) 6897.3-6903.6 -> 13.1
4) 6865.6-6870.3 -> 12.6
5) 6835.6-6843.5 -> 12.7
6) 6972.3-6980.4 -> 12.5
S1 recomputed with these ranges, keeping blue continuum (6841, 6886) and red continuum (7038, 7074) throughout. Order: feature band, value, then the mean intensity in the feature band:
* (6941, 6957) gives -0.008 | 12.6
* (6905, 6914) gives 0.011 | 12.6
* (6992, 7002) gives -0.019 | 12.6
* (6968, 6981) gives -0.033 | 12.8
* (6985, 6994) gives -0.029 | 12.7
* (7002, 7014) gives 0.009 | 12.2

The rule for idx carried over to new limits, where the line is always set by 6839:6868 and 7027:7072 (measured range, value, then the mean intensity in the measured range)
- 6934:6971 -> -0.24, 12.5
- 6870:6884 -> -0.60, 13.2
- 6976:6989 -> -0.80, 13.2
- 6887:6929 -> -0.27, 12.6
